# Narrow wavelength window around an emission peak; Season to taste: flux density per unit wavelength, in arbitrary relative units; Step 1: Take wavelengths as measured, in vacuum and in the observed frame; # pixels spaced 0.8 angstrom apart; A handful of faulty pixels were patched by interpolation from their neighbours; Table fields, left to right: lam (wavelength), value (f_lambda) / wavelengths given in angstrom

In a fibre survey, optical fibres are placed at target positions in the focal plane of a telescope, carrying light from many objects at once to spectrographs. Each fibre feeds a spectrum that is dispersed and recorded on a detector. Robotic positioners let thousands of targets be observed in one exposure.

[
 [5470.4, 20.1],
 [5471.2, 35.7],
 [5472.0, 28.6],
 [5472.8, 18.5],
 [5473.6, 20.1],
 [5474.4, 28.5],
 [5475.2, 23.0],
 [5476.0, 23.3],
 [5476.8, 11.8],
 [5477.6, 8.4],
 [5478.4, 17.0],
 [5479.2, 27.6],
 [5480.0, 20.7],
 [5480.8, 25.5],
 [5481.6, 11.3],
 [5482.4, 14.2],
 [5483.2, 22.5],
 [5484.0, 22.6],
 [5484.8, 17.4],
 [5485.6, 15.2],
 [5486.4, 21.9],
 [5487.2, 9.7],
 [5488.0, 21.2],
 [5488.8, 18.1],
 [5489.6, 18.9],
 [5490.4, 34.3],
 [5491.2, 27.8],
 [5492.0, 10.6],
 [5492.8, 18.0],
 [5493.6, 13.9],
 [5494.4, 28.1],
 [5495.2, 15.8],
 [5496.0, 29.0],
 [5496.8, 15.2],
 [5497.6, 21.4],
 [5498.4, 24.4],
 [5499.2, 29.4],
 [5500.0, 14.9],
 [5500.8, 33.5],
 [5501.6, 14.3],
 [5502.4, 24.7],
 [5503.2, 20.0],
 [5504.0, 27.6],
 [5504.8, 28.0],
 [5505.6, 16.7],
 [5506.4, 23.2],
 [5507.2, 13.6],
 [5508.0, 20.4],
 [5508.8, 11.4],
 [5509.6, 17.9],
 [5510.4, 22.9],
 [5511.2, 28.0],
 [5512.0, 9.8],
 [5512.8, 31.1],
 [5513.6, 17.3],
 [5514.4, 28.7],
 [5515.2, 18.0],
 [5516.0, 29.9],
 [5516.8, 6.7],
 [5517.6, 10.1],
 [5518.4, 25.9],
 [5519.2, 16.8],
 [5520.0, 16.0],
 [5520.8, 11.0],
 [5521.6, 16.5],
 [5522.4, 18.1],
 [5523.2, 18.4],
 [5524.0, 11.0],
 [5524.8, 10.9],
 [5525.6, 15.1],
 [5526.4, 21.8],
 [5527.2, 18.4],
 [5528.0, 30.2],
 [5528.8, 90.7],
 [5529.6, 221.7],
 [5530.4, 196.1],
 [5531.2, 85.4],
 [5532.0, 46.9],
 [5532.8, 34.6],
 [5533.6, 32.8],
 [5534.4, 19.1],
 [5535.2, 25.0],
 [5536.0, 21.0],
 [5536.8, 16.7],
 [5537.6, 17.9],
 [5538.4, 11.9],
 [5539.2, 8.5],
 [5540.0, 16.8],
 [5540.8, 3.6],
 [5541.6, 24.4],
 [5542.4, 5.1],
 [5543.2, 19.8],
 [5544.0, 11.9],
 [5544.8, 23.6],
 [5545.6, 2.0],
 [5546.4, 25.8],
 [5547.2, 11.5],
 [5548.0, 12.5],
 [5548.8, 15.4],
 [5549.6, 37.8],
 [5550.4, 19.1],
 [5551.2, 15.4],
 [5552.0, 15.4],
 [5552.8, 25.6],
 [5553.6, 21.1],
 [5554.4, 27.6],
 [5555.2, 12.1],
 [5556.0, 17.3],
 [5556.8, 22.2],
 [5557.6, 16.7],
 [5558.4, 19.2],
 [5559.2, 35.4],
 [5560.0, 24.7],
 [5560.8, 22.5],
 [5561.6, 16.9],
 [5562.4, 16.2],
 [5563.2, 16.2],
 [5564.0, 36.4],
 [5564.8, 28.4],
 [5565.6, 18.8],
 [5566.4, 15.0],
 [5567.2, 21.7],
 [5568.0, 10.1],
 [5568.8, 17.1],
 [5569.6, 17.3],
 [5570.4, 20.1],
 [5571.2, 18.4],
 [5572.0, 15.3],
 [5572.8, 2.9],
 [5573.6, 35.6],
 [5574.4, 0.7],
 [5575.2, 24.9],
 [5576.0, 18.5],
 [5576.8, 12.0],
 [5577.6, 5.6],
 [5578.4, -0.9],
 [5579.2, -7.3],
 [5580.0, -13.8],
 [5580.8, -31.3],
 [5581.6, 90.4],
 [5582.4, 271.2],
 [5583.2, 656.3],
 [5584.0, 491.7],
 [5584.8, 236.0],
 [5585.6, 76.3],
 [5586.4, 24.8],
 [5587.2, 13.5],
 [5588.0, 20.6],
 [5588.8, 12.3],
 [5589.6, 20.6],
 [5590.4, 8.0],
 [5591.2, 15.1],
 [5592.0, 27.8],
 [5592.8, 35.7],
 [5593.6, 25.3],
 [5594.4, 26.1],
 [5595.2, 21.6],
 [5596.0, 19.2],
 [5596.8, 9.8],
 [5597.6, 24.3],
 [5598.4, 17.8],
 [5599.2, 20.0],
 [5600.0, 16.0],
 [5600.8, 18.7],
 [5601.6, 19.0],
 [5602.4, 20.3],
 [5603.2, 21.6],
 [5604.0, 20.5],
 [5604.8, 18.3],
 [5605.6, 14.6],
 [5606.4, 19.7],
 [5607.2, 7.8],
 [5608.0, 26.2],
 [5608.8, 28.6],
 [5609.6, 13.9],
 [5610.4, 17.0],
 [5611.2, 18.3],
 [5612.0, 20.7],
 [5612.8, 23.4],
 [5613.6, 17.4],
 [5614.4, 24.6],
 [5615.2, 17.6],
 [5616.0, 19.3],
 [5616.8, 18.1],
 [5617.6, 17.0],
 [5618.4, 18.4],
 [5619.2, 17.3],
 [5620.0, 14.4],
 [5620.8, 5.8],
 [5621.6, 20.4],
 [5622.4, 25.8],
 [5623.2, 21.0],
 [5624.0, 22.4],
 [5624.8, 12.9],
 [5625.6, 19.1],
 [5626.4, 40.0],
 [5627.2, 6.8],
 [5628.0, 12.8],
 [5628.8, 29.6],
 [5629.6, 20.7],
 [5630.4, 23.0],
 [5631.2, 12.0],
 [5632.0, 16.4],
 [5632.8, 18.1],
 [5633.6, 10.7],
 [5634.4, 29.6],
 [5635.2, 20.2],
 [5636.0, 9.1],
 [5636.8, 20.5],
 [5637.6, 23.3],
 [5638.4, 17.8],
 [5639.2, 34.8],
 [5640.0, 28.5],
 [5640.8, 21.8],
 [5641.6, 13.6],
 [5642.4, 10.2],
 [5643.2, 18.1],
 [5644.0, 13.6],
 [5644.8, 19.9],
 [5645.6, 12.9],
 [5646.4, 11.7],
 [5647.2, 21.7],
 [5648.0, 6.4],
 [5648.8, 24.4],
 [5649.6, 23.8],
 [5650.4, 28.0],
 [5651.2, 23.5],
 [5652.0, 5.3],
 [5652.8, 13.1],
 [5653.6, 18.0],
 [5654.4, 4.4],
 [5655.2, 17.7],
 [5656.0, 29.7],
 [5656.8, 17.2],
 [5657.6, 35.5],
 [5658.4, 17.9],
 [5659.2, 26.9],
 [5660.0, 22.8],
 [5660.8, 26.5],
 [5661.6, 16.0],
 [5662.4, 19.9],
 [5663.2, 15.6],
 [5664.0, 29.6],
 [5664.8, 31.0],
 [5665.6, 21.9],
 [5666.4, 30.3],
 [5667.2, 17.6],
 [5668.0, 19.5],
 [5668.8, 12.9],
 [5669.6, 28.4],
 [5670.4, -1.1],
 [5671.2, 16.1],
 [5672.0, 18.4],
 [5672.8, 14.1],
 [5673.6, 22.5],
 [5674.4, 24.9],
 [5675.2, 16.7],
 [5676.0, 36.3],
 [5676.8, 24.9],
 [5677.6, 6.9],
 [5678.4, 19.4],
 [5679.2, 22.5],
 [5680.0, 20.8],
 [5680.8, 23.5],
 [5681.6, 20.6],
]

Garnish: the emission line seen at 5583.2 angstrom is [O III]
